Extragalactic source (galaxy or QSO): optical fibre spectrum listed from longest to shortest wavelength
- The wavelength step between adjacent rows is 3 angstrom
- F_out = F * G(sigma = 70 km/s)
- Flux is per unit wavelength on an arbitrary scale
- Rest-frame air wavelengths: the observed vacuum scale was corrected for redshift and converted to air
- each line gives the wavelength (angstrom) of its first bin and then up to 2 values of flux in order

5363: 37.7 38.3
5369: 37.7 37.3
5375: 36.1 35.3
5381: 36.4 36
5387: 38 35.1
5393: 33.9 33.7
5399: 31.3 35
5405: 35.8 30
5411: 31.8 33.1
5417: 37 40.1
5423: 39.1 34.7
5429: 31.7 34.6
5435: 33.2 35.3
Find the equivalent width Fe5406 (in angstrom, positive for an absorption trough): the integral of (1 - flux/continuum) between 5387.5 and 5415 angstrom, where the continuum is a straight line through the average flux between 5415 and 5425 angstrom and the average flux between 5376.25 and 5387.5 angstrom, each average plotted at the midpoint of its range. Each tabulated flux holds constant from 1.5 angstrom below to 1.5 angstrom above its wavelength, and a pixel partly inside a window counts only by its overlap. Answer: 2.80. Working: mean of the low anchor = 36.3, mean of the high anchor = 38.2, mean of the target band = 33.5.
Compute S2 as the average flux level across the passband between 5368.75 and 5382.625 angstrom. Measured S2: 36.5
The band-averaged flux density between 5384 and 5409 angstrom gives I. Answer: 34.3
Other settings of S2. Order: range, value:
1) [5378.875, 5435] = 34.8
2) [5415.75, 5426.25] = 38.1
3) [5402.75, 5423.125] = 35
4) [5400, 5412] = 33.1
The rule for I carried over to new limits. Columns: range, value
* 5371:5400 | 35.3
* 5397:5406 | 33.9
